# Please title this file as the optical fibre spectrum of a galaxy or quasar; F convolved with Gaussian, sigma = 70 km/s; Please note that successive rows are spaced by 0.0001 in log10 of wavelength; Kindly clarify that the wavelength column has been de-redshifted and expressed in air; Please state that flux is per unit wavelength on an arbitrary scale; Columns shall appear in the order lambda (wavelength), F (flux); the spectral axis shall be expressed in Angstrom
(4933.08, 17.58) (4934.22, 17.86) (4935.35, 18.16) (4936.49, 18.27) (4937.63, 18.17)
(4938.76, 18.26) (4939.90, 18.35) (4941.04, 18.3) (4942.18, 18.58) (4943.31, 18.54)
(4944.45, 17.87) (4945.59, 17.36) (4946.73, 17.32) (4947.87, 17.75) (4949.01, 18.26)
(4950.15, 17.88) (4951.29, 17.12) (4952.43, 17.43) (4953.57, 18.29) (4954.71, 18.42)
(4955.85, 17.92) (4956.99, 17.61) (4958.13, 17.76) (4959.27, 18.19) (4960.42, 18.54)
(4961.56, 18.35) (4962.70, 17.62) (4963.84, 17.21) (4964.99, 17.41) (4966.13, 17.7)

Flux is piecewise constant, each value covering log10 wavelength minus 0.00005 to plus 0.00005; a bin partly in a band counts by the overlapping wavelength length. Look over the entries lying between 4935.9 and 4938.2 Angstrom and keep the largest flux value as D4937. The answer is 18.27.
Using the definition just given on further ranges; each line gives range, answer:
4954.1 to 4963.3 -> 18.54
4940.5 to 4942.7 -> 18.58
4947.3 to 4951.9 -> 18.26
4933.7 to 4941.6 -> 18.35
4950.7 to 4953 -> 17.43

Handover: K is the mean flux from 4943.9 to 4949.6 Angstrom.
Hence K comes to 17.7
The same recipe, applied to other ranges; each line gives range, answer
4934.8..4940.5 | 18.2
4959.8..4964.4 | 17.9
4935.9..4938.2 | 18.2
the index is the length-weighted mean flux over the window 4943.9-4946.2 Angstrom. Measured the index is 17.6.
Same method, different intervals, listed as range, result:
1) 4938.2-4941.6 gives 18.3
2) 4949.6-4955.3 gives 17.8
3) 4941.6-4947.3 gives 17.9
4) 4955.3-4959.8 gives 17.9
